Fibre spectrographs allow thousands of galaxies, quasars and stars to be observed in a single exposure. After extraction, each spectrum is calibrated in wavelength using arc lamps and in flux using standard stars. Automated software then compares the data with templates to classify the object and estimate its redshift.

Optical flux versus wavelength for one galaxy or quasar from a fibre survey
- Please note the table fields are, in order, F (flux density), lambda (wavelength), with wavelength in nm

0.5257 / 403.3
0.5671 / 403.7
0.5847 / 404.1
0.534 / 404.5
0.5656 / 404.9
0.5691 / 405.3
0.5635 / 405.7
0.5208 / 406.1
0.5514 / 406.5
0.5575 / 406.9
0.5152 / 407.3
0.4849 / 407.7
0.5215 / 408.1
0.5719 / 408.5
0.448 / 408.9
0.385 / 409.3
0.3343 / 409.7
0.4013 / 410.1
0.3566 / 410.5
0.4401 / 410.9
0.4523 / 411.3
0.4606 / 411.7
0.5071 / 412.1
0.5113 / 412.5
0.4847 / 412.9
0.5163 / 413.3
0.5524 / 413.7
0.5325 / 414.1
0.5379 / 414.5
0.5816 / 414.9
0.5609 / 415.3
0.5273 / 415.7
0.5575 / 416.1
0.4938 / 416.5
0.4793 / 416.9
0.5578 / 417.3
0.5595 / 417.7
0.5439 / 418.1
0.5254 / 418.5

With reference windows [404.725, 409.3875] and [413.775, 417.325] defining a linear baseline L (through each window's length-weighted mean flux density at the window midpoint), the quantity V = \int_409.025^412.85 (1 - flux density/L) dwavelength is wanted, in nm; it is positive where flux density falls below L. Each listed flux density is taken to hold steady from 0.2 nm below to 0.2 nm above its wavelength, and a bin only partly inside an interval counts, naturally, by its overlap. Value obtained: 0.72 nm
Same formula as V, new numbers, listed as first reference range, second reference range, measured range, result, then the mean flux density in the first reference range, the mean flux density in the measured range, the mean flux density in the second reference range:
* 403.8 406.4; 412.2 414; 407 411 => 0.66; 0.557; 0.449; 0.517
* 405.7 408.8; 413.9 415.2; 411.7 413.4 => 0.15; 0.531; 0.499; 0.551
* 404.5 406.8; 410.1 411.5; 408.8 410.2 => 0.19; 0.552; 0.388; 0.414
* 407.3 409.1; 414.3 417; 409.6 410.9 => 0.35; 0.508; 0.378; 0.536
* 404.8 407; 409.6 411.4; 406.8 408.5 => -0.10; 0.554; 0.524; 0.397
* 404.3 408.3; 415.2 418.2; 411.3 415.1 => 0.13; 0.538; 0.517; 0.534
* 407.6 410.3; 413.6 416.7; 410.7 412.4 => 0.07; 0.448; 0.468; 0.543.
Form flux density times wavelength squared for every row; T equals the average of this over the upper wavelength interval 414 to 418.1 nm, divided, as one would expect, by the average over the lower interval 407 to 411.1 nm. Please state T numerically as 1.24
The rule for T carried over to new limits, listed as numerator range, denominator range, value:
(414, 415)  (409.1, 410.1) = 1.53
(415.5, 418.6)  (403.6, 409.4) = 1.05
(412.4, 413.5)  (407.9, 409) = 0.99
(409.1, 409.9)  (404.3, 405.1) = 0.67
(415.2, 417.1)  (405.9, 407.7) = 1.03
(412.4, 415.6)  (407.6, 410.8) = 1.26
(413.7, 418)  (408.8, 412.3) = 1.32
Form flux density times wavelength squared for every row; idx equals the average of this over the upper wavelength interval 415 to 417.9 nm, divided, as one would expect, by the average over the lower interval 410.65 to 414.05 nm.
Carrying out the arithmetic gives 1.11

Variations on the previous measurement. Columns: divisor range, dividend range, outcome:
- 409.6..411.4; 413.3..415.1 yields 1.40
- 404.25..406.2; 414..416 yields 1.04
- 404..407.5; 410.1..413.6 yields 0.87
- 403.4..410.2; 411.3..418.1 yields 1.07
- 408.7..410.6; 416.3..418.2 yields 1.41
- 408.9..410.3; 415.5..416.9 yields 1.40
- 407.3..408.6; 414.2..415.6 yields 1.10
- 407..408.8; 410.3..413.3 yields 0.91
